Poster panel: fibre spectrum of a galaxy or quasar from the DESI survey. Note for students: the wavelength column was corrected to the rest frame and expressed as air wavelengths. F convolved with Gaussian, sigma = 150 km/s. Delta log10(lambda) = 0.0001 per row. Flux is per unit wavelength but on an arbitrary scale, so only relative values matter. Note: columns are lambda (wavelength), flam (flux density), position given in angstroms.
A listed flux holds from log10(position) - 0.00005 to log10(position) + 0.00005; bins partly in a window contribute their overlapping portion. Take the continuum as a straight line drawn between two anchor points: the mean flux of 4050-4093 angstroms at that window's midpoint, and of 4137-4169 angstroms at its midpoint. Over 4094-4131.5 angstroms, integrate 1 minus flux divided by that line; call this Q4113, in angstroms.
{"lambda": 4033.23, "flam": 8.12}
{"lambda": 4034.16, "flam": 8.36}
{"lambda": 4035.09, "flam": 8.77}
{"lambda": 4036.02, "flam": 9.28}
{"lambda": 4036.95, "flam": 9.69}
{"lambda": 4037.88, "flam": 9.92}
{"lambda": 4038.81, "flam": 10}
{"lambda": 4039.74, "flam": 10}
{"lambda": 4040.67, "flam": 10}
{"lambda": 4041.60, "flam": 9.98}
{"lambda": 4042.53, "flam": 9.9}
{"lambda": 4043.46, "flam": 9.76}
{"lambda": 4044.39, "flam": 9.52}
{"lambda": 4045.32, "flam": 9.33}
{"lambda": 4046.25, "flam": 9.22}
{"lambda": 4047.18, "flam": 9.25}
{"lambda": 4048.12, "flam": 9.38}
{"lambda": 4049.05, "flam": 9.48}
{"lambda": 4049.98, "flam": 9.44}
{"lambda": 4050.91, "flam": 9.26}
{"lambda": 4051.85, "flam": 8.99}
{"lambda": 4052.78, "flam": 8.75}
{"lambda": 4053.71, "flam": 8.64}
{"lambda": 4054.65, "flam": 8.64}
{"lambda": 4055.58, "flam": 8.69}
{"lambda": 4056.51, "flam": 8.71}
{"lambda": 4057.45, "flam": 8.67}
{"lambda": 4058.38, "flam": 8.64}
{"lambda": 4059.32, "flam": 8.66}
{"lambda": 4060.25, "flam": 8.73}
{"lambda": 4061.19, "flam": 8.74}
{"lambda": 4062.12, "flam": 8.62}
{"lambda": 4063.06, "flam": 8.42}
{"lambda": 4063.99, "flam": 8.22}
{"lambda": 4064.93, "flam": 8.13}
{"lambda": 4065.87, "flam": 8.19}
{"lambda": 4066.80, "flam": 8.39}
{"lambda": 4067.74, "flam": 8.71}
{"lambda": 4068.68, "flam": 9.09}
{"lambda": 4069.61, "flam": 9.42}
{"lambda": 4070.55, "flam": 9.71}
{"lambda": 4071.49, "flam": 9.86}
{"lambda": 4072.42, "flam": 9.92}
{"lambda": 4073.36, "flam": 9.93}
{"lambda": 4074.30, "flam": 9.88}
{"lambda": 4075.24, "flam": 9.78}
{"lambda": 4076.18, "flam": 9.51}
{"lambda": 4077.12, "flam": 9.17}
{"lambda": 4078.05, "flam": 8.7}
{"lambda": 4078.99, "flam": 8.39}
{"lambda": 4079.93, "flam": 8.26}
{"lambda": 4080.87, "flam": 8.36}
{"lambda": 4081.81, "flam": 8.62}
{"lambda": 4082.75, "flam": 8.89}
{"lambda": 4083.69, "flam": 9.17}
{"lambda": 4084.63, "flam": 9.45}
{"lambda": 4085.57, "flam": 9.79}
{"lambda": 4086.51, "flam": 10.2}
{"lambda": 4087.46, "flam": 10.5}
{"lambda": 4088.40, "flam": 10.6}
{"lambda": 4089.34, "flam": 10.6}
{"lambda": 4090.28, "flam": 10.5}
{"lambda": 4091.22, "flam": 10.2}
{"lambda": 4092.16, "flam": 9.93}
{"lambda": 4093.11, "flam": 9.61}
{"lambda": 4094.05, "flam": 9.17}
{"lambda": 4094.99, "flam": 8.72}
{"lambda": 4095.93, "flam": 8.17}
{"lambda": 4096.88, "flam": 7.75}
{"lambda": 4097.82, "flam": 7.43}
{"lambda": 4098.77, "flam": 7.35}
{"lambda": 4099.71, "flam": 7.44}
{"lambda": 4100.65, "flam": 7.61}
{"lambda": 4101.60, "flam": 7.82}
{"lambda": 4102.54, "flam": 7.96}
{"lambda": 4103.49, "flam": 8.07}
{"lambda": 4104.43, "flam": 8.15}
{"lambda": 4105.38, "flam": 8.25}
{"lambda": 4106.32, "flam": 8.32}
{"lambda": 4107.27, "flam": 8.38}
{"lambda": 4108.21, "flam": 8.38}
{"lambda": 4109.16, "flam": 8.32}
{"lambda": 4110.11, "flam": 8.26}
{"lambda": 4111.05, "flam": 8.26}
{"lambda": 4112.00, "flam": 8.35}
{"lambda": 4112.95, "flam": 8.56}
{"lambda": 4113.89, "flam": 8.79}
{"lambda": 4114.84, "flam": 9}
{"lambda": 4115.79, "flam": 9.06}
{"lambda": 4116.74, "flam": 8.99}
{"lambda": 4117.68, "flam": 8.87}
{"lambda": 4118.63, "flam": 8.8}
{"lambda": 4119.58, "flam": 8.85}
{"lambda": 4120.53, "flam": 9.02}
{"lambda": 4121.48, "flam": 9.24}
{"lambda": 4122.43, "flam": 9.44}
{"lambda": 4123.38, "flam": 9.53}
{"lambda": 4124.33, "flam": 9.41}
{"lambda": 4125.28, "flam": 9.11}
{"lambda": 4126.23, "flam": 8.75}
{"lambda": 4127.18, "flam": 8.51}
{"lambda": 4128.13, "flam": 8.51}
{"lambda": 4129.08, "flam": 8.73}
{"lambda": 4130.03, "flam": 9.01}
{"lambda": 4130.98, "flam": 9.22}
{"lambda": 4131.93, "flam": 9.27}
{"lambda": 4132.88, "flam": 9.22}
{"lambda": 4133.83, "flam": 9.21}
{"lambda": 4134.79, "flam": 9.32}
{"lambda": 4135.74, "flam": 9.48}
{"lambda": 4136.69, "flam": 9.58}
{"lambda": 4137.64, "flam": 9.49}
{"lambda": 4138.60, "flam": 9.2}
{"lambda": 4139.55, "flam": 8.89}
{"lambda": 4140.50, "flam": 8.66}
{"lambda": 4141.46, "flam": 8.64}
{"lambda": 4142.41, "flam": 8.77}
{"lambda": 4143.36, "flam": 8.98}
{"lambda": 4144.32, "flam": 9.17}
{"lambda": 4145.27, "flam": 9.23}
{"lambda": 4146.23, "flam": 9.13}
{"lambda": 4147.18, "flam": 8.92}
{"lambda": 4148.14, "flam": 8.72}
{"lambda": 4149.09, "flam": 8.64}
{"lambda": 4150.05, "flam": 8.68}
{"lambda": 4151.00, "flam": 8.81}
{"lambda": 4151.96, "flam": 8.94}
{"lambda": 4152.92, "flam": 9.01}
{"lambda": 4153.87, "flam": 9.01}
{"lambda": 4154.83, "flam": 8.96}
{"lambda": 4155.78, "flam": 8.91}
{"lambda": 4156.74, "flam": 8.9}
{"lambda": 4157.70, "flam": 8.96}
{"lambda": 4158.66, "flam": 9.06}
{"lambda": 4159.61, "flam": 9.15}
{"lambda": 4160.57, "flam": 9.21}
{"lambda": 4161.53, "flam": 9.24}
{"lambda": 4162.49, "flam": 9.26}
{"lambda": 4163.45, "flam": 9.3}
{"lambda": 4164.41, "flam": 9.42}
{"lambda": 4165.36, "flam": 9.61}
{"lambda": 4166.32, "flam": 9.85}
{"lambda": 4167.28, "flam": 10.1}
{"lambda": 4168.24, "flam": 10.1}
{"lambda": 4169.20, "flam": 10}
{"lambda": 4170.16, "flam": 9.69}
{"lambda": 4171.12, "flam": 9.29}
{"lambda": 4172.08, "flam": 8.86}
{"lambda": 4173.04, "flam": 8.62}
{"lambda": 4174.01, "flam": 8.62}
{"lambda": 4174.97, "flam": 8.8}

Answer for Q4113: 2.5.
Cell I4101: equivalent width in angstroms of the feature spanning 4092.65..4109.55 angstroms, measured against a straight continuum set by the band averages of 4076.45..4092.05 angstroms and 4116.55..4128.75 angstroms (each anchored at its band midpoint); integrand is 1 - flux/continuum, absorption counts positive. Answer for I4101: 2.0 angstroms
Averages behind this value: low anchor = 9.48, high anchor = 9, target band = 8.16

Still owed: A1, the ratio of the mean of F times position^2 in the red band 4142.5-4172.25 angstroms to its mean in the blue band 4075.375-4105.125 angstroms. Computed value 1.1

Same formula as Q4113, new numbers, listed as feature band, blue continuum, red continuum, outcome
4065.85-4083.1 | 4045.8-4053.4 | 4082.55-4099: 0.34 angstroms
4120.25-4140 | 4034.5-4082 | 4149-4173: 0.11 angstroms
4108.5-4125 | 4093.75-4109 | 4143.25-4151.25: -1.02 angstroms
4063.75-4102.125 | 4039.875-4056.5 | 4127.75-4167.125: 0.74 angstroms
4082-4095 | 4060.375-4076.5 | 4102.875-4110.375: -1.77 angstroms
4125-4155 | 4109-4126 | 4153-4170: 0.44 angstroms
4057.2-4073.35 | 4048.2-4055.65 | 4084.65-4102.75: 0.30 angstroms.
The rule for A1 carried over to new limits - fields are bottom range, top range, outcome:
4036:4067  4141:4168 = 1.05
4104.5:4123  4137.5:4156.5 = 1.04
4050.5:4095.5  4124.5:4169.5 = 1.03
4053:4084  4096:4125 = 0.97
